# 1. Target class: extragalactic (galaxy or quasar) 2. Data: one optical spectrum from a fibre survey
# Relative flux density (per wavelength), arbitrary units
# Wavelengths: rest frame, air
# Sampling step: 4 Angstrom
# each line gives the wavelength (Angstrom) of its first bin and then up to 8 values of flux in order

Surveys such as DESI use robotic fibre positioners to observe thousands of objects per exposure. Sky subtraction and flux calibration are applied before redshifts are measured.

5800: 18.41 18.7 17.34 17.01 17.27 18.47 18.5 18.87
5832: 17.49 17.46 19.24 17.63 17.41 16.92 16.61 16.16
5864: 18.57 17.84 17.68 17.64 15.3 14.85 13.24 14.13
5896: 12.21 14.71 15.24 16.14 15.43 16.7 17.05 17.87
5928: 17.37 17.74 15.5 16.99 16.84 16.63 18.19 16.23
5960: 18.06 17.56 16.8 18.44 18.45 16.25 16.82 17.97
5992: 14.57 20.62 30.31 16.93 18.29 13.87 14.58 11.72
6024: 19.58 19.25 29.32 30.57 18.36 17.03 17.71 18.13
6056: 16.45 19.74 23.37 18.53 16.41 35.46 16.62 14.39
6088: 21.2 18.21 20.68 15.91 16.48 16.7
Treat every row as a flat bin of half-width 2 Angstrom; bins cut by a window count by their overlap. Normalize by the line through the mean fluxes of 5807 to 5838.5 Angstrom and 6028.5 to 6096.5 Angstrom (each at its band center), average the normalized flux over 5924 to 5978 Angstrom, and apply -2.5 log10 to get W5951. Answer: 0.121 mag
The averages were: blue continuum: 17.8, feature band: 17.3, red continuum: 20.7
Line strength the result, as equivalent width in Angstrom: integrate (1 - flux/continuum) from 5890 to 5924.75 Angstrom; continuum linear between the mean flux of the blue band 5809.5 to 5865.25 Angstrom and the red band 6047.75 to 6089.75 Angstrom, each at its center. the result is 5.6 Angstrom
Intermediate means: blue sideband 17.7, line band 15.4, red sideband 19.9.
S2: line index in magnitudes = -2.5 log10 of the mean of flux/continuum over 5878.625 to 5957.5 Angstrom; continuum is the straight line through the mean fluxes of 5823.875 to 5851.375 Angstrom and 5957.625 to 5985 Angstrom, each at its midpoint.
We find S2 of 0.11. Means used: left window 18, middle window 15.9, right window 17.5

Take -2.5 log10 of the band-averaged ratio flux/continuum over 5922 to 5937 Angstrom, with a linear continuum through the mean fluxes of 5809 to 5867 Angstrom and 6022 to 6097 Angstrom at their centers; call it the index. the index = 0.10 mag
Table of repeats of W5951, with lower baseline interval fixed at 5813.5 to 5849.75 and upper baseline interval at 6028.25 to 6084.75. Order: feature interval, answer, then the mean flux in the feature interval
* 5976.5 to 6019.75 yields 0.14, 17.8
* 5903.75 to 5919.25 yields 0.19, 16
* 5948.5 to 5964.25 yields 0.13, 17.4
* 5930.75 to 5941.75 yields 0.16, 16.7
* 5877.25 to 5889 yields 0.26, 14.8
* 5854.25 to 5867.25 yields 0.07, 17.2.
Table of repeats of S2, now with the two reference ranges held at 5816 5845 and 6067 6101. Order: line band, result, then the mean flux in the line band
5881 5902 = 0.32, 13.9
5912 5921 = 0.14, 16.5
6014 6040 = -0.06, 20.6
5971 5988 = 0.10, 17.5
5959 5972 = 0.09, 17.6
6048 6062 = 0.09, 18.1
